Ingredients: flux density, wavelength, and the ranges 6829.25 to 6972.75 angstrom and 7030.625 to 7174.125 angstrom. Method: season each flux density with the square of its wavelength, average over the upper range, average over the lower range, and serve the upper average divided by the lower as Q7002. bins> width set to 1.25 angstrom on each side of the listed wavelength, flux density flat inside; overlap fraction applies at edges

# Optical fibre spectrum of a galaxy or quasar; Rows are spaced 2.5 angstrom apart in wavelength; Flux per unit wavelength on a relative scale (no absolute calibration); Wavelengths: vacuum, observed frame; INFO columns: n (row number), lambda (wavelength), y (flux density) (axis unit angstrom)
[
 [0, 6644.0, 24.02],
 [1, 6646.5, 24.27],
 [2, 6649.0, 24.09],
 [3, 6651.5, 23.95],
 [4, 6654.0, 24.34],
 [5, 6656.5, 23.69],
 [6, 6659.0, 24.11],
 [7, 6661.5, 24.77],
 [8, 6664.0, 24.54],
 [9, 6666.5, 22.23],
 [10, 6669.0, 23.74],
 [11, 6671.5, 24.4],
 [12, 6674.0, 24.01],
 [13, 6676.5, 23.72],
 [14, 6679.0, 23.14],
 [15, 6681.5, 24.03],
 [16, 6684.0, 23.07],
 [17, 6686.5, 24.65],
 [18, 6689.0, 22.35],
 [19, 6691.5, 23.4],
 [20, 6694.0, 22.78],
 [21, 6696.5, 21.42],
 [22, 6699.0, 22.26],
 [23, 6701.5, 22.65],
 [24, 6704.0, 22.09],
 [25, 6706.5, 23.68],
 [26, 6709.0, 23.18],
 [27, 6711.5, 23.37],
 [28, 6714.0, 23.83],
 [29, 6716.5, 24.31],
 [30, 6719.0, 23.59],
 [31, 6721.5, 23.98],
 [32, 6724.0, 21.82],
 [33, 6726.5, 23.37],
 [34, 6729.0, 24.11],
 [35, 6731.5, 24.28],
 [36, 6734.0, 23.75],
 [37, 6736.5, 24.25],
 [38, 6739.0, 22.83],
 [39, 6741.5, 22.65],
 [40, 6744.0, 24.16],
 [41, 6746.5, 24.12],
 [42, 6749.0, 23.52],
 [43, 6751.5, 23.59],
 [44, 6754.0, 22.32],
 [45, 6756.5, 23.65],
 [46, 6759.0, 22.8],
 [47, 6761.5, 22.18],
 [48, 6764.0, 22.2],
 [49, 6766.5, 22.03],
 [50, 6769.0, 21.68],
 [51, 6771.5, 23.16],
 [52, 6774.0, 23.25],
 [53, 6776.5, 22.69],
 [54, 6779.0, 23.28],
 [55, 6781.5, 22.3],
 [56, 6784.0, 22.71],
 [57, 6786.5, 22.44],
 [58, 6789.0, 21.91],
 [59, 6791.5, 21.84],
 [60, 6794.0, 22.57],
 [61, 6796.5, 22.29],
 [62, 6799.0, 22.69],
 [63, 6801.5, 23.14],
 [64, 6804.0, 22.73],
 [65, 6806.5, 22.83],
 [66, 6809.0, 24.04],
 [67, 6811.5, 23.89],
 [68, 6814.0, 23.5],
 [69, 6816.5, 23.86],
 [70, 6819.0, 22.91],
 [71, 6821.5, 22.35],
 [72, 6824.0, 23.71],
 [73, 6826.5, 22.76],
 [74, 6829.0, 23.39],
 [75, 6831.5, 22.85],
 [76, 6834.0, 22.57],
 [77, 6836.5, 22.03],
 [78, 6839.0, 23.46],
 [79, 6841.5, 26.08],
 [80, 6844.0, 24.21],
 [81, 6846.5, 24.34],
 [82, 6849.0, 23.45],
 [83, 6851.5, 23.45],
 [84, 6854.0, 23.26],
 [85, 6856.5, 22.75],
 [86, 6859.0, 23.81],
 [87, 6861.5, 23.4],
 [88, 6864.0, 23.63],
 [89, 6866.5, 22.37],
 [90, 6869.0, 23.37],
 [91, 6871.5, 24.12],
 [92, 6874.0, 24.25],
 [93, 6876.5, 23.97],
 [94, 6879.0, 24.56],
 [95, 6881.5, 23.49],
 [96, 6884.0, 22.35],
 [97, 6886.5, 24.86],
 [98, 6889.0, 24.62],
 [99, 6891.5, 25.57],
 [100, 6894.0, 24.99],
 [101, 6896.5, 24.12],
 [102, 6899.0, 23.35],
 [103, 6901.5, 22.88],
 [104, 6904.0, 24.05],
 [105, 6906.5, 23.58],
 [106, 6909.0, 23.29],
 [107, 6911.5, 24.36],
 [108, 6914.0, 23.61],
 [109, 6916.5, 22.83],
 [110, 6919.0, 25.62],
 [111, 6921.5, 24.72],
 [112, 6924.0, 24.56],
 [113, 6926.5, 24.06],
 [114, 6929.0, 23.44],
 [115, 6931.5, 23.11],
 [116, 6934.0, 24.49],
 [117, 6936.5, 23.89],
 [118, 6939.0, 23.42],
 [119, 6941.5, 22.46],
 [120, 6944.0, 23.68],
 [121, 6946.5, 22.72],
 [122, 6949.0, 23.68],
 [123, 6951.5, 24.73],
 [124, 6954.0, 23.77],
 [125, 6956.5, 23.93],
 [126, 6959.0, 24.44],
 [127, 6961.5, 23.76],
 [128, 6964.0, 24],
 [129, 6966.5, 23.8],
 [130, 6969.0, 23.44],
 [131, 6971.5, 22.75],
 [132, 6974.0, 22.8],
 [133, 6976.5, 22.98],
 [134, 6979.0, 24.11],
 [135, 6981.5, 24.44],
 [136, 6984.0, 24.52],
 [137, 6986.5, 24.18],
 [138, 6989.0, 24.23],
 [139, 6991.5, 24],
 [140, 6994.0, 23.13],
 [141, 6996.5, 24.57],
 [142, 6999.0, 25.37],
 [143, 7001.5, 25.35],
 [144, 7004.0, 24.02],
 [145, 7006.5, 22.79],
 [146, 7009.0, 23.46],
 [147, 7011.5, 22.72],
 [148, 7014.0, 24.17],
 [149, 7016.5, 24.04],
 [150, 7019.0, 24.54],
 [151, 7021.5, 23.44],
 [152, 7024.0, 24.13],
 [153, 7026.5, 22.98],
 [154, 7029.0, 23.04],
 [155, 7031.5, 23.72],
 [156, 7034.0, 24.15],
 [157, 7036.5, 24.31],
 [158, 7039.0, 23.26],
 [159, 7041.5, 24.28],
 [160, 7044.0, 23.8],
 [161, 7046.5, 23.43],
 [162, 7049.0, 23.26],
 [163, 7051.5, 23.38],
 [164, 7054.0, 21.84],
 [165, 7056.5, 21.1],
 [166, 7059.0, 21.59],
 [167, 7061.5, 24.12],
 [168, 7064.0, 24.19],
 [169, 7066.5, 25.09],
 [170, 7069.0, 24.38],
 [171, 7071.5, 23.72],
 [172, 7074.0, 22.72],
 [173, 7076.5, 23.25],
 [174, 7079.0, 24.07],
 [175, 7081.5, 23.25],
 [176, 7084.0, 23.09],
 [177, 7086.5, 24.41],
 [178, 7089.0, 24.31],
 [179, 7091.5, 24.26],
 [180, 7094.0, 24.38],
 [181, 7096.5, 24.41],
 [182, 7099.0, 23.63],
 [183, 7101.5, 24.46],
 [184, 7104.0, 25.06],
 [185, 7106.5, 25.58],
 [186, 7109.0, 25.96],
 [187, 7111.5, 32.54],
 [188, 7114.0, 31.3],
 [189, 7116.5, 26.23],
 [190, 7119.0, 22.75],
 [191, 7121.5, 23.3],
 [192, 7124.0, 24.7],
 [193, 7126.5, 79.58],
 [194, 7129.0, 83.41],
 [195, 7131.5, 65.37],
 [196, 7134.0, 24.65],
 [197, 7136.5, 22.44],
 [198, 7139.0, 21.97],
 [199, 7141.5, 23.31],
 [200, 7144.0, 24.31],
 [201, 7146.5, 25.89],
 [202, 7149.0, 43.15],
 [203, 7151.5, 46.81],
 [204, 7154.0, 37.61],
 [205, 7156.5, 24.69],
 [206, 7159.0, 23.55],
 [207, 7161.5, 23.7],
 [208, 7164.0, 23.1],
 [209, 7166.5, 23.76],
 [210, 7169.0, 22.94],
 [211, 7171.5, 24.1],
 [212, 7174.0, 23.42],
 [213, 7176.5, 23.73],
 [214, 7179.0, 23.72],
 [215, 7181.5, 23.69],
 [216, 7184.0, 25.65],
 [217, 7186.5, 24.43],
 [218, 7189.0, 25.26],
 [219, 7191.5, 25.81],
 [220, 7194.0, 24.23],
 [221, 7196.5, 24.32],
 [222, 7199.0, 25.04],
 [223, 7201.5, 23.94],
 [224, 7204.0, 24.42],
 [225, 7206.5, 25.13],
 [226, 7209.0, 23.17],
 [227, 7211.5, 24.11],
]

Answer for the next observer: 1.24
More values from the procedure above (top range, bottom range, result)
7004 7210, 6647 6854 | 1.27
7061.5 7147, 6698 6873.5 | 1.38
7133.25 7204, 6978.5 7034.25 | 1.14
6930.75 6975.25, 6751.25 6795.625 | 1.10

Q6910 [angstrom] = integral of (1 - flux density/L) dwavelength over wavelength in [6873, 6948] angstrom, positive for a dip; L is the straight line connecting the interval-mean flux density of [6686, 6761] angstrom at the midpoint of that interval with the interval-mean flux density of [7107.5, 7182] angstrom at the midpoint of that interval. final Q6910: 8.5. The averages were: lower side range 23.3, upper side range 31.6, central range 23.9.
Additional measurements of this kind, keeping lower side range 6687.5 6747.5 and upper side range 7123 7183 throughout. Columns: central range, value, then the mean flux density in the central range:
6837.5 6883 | 4.5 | 23.8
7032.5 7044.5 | 2.5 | 24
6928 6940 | 1.8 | 23.7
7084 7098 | 3.2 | 24.2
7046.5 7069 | 5.5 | 23.2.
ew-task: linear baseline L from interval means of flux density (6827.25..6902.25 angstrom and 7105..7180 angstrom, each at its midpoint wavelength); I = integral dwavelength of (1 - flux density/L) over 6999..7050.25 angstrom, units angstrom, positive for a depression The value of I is 8.1 angstrom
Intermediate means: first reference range 23.7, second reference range 31.6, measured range 23.8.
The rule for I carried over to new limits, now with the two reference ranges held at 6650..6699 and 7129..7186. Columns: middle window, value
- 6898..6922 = 2.37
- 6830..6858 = 2.32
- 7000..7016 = 2.21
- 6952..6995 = 5.35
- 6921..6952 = 3.50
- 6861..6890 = 2.51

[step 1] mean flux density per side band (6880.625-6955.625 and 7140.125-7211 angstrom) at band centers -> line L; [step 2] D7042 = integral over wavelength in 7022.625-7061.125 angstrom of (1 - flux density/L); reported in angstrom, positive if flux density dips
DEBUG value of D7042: 2.7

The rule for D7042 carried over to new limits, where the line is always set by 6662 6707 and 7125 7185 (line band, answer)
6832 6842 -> 1.1 angstrom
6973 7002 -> 5.2 angstrom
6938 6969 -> 5.4 angstrom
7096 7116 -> 3.2 angstrom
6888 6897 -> 0.8 angstrom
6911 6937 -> 3.7 angstrom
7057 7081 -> 5.7 angstrom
